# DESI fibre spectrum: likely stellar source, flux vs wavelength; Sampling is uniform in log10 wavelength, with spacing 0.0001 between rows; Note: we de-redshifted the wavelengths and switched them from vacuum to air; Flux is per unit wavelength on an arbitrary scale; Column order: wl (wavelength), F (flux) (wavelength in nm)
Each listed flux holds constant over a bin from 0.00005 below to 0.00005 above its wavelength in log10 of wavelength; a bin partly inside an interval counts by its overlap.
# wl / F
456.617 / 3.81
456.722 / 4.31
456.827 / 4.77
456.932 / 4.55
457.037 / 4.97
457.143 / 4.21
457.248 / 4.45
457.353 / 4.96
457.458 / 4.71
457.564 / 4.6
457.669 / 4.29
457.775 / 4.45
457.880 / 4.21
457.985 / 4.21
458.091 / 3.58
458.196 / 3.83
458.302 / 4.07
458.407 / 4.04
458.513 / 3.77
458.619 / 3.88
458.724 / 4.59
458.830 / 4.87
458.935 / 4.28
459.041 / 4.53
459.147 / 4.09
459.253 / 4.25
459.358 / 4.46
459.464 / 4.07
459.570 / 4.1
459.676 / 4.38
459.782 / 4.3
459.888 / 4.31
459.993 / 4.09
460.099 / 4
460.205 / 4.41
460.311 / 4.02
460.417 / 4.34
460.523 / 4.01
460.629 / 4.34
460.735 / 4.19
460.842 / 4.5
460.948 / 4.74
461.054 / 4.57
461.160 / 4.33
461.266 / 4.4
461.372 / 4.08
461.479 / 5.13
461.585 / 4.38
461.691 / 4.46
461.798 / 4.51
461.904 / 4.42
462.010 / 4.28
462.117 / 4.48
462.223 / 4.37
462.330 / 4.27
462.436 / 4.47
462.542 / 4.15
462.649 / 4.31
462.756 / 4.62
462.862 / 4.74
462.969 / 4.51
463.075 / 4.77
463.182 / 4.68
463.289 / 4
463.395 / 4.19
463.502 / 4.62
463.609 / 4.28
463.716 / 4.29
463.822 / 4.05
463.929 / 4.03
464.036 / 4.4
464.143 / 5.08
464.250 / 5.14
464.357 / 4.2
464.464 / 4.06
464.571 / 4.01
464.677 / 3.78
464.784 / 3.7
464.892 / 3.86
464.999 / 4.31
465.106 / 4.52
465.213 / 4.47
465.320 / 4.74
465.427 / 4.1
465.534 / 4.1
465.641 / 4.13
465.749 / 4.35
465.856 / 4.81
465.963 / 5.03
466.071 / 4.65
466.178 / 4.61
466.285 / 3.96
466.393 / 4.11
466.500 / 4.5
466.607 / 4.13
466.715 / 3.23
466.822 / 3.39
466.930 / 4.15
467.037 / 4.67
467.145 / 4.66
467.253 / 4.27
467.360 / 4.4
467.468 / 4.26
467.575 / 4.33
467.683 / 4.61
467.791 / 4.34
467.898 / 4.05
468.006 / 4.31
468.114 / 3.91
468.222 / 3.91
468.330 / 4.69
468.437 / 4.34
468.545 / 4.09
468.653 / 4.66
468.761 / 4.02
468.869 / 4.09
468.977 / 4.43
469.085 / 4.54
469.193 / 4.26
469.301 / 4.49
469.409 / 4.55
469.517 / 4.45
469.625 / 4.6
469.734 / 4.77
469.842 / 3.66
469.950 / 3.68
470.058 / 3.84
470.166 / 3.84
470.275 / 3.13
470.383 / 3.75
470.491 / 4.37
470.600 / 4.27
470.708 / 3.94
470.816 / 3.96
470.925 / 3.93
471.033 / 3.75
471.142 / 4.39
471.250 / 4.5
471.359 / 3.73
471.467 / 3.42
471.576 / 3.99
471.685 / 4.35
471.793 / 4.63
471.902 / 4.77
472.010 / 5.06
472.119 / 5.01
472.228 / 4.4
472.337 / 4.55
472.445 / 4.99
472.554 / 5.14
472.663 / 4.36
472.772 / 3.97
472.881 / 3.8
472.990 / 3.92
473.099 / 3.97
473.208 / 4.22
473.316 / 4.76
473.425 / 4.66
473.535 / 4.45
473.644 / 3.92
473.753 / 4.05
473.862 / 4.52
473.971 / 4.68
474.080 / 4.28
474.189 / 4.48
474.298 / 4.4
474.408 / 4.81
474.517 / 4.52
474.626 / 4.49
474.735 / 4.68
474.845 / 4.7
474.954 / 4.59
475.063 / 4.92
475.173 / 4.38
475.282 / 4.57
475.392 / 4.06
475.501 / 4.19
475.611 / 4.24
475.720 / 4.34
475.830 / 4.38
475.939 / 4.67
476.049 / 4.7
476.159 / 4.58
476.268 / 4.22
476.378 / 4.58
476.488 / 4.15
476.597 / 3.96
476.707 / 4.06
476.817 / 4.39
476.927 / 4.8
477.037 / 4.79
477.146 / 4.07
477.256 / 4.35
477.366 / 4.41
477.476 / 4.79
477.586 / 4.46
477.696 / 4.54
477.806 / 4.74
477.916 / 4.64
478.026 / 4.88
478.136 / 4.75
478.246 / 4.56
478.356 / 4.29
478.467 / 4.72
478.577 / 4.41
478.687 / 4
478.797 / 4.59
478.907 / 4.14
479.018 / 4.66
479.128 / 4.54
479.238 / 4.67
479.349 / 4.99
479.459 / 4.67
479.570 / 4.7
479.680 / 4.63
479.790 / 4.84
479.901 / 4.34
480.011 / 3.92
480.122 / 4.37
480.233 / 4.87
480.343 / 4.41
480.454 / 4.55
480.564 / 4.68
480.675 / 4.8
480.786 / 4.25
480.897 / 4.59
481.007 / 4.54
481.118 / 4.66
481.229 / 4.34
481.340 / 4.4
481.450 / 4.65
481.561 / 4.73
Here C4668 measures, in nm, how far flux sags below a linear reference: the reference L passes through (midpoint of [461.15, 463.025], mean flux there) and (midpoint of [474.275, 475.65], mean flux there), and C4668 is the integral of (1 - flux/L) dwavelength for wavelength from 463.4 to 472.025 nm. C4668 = 0.45 nm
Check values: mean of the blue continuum 4.44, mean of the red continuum 4.51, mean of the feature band 4.24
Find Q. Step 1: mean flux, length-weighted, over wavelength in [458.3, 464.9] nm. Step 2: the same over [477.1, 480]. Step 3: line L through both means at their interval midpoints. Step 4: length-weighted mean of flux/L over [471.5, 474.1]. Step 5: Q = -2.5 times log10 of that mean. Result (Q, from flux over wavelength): 0.01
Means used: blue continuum 4.33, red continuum 4.55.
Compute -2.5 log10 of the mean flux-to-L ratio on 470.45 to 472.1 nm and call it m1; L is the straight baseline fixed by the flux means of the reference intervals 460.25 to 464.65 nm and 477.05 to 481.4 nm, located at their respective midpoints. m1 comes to 0.06 mag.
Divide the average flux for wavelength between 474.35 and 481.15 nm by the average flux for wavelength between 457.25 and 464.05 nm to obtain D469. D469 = 1.04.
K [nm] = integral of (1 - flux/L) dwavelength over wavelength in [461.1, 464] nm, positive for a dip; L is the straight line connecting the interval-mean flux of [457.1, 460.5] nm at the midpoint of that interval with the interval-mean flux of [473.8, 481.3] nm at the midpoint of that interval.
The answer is -0.06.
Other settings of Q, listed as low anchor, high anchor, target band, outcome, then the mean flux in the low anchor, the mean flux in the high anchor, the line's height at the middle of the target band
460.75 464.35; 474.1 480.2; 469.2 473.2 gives 0.065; 4.45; 4.5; 4.48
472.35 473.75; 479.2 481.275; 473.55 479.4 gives -0.007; 4.34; 4.57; 4.45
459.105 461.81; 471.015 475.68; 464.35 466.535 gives 0.017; 4.32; 4.41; 4.36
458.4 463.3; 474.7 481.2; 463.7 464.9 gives 0.040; 4.36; 4.51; 4.39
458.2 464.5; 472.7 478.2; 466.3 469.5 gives 0.034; 4.35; 4.43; 4.39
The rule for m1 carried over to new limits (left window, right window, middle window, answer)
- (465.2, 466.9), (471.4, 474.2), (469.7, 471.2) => 0.11 mag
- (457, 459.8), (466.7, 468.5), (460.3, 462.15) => -0.03 mag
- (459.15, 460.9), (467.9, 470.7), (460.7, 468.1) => -0.04 mag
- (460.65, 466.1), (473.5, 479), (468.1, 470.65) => 0.06 mag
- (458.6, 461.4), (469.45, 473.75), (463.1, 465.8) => 0.00 mag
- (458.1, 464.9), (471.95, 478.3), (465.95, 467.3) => 0.04 mag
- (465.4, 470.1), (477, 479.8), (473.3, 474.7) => 0.00 mag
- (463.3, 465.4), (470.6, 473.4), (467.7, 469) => 0.01 mag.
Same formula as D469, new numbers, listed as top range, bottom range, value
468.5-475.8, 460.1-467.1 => 0.99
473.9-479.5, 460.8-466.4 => 1.02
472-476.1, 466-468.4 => 1.05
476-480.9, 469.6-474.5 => 1.06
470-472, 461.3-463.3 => 0.91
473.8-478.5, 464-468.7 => 1.05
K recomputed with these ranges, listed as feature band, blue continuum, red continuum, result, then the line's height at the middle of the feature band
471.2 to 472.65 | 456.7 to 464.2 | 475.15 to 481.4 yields -0.02 nm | 4.44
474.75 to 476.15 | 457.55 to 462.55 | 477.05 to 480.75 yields 0.00 nm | 4.5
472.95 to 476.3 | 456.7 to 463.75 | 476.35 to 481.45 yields 0.03 nm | 4.48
